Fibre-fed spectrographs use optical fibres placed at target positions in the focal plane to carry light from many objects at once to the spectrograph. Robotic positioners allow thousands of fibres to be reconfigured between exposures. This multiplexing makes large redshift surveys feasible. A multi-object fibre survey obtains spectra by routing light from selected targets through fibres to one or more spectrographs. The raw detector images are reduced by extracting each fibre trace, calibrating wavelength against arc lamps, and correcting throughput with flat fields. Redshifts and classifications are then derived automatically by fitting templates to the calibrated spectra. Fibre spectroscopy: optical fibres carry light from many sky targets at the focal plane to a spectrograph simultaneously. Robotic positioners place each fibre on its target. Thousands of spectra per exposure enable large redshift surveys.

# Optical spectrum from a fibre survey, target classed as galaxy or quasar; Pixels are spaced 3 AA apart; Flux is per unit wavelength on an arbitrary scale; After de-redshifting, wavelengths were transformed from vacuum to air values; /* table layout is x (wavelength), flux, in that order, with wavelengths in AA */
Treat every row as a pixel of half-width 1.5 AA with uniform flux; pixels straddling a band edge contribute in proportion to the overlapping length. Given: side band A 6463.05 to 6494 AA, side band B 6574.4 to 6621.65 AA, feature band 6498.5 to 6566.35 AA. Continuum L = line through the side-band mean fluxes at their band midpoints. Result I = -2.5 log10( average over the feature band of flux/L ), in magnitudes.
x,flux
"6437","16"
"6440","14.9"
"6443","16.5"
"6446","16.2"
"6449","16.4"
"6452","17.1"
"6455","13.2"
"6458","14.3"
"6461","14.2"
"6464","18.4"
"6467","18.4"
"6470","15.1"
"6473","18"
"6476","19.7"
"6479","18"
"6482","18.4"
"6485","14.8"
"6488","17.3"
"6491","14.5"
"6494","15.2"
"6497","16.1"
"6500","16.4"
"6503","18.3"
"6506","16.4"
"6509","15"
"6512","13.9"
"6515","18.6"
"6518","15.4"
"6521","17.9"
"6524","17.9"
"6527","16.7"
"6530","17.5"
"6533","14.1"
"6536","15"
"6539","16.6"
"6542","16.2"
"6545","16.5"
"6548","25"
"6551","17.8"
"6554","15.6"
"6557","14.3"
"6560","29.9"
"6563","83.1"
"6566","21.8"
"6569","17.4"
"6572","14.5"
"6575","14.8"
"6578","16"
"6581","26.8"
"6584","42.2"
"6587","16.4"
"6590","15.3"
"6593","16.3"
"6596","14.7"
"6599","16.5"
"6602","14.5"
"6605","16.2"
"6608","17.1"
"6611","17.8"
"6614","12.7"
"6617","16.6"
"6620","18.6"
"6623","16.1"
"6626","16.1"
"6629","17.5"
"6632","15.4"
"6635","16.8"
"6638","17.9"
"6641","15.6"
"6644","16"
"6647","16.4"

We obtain -0.152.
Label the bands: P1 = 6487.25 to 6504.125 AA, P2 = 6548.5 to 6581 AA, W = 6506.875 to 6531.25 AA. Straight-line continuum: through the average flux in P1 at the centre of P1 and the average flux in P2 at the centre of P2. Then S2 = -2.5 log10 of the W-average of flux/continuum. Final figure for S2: 0.15 mag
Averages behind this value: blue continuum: 16.2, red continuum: 24.6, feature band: 16.6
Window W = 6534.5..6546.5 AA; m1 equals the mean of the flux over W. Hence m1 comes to 16.1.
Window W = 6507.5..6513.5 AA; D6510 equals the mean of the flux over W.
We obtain 14.5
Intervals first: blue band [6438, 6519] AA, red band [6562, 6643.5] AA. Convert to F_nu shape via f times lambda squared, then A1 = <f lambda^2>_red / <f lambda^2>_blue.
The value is 1.3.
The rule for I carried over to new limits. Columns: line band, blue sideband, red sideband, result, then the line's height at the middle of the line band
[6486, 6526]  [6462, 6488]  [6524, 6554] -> 0.06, 17.4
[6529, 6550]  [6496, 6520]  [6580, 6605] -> 0.03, 17.7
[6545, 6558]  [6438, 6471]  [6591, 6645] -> -0.13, 16.1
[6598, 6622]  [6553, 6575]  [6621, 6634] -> 0.19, 19.4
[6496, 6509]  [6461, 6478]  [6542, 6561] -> 0.10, 18.3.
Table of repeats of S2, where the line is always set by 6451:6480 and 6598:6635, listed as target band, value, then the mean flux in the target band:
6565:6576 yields -0.042 mag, 17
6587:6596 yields 0.042 mag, 15.7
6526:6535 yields 0.031 mag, 16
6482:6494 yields 0.048 mag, 15.9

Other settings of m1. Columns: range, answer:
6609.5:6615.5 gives 15.2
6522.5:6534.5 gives 16.5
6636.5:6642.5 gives 16.8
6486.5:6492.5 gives 15.9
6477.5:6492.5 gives 16.6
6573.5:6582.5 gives 19.2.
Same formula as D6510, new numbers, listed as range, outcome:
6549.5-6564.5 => 32.1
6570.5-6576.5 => 14.7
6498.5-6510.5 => 16.5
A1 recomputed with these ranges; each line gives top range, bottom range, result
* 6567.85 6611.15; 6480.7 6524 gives 1.16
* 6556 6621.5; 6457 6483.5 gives 1.30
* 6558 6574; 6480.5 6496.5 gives 2.05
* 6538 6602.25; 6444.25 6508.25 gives 1.38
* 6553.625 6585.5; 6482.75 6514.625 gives 1.75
